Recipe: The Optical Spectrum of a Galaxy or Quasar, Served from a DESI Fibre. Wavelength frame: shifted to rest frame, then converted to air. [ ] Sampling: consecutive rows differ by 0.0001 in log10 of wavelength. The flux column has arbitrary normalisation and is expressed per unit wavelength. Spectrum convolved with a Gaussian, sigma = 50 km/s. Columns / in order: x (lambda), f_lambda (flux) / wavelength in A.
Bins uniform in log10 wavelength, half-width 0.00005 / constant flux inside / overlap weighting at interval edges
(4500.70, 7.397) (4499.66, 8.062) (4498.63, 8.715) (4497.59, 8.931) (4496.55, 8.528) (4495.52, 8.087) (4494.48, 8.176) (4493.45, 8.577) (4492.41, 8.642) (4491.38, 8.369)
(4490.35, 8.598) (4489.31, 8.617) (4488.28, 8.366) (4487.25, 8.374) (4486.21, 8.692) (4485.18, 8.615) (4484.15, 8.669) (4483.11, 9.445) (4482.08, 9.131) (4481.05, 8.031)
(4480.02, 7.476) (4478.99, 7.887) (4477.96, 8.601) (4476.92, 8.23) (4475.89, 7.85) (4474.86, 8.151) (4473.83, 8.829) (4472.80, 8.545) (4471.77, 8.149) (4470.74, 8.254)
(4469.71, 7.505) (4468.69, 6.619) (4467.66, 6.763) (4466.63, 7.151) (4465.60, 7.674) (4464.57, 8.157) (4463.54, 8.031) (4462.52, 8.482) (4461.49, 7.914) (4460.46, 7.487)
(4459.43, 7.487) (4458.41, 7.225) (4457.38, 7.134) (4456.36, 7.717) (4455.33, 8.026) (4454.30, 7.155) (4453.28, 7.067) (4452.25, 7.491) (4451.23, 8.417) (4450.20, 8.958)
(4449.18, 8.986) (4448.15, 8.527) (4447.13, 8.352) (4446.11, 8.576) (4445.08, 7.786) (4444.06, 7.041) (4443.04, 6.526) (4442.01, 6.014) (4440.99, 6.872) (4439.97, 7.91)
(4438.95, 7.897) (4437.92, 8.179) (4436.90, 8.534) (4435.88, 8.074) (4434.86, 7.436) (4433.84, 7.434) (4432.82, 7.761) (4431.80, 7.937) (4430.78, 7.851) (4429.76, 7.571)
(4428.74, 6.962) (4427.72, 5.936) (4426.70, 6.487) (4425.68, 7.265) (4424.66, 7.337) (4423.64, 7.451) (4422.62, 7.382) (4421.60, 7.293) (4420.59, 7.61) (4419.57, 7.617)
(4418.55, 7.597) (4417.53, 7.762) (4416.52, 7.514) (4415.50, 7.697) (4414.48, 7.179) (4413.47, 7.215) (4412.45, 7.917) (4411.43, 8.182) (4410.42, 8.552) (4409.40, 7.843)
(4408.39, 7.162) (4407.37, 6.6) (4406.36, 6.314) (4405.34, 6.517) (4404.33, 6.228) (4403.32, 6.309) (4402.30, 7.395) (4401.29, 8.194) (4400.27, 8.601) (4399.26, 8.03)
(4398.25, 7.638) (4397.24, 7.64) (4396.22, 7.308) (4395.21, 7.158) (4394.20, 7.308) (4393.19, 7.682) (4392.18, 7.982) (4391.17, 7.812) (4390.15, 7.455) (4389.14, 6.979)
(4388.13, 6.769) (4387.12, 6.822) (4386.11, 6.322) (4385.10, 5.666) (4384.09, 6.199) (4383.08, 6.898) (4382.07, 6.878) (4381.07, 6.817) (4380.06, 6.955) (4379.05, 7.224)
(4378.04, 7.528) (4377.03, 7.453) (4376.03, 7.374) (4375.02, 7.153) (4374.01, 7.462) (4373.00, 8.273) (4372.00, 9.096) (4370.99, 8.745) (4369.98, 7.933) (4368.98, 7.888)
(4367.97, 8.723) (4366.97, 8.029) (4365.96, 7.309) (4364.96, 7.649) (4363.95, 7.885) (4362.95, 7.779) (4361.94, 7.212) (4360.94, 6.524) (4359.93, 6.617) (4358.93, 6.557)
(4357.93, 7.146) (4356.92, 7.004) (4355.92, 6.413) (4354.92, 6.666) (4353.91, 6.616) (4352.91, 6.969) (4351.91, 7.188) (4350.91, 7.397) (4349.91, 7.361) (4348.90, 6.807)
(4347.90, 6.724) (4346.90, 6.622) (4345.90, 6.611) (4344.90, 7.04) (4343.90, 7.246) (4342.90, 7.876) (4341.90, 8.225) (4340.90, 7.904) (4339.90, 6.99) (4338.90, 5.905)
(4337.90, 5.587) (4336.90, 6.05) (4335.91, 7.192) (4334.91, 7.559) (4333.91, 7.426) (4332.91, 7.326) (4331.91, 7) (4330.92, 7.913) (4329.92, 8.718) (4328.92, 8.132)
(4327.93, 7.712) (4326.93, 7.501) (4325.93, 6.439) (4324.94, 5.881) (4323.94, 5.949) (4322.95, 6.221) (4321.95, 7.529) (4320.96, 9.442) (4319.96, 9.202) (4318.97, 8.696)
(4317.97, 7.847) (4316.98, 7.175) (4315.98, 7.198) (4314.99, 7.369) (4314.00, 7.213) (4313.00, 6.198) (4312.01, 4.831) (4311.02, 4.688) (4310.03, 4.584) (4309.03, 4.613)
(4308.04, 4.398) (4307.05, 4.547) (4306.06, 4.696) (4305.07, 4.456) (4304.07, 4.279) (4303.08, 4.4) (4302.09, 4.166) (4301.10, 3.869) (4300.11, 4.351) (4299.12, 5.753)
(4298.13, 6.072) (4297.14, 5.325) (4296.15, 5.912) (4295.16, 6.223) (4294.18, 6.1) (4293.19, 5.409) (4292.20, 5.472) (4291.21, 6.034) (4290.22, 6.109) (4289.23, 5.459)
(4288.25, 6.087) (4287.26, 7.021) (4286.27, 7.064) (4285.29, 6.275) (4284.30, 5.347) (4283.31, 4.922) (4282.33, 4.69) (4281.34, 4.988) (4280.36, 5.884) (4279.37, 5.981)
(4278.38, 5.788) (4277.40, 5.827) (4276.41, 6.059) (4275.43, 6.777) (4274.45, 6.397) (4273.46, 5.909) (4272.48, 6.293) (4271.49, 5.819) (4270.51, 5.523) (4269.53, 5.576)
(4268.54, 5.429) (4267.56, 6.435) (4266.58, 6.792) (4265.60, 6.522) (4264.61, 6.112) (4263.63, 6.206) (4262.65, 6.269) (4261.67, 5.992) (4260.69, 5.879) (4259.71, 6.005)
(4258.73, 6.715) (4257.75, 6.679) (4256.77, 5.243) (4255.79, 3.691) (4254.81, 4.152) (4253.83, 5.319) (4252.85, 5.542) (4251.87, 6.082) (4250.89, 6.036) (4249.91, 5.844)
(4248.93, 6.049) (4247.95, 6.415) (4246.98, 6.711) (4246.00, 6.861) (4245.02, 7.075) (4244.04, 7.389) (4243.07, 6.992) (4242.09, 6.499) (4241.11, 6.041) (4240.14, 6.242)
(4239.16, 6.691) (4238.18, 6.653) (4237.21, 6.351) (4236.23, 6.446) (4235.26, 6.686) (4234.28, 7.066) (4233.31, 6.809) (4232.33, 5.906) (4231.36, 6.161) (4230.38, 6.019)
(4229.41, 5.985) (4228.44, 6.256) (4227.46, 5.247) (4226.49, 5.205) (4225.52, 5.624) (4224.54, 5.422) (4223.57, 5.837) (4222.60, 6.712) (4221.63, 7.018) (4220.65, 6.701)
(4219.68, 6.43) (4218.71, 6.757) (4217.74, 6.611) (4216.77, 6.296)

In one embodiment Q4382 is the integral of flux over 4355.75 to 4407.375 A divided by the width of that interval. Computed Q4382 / 7.31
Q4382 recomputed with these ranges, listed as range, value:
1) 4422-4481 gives 7.7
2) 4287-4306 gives 5.36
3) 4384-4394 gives 7.01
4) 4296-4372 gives 6.75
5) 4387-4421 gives 7.43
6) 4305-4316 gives 5.36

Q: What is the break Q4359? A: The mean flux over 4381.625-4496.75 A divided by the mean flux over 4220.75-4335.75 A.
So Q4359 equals 1.25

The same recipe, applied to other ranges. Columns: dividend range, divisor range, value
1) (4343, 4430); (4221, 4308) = 1.24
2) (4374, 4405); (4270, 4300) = 1.23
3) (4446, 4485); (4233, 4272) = 1.30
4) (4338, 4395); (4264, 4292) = 1.21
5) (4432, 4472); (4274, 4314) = 1.42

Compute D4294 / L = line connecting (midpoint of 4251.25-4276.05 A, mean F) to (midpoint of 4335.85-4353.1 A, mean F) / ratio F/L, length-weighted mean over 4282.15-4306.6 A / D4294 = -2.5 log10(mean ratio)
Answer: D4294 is 0.16 mag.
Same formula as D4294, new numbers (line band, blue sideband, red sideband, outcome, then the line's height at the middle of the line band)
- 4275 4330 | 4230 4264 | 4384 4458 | 0.098 mag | 6.6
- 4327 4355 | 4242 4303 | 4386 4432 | -0.089 mag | 6.62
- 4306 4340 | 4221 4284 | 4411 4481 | -0.017 mag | 6.65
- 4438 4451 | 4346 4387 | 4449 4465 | -0.008 mag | 7.75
